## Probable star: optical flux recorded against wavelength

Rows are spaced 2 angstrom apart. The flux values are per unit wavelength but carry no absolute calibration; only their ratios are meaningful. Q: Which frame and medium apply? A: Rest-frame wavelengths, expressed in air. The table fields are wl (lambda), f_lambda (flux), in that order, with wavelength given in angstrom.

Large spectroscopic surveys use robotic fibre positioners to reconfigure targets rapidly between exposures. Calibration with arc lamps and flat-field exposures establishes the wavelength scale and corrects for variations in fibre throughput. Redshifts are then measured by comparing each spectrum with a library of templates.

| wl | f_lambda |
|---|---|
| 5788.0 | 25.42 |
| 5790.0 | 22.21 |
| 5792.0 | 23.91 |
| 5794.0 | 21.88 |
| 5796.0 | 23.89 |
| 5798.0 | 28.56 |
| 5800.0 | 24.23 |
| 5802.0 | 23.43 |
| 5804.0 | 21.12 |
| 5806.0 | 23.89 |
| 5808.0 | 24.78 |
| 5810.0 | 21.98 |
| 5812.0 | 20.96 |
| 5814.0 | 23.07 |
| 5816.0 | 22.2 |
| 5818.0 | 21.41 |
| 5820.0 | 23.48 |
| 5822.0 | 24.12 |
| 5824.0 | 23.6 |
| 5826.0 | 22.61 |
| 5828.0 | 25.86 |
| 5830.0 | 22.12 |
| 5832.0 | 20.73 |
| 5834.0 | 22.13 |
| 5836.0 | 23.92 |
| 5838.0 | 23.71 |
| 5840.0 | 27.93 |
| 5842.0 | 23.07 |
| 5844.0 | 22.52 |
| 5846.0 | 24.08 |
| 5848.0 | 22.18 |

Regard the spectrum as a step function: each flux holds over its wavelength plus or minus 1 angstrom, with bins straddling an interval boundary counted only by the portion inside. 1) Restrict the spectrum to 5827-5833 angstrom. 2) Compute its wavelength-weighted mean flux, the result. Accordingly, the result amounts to 22.9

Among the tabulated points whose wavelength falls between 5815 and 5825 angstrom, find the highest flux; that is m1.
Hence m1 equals 24.12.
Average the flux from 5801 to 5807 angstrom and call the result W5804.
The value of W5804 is 22.8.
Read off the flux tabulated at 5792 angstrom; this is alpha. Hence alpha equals 23.91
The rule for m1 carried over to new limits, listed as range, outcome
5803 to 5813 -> 24.78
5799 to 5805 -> 24.23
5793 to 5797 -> 23.89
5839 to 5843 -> 27.93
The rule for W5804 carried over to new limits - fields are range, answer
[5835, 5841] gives 25.2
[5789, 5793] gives 23.1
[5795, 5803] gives 25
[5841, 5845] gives 22.8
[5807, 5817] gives 22.6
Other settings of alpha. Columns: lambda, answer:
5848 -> 22.18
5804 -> 21.12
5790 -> 22.21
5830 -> 22.12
